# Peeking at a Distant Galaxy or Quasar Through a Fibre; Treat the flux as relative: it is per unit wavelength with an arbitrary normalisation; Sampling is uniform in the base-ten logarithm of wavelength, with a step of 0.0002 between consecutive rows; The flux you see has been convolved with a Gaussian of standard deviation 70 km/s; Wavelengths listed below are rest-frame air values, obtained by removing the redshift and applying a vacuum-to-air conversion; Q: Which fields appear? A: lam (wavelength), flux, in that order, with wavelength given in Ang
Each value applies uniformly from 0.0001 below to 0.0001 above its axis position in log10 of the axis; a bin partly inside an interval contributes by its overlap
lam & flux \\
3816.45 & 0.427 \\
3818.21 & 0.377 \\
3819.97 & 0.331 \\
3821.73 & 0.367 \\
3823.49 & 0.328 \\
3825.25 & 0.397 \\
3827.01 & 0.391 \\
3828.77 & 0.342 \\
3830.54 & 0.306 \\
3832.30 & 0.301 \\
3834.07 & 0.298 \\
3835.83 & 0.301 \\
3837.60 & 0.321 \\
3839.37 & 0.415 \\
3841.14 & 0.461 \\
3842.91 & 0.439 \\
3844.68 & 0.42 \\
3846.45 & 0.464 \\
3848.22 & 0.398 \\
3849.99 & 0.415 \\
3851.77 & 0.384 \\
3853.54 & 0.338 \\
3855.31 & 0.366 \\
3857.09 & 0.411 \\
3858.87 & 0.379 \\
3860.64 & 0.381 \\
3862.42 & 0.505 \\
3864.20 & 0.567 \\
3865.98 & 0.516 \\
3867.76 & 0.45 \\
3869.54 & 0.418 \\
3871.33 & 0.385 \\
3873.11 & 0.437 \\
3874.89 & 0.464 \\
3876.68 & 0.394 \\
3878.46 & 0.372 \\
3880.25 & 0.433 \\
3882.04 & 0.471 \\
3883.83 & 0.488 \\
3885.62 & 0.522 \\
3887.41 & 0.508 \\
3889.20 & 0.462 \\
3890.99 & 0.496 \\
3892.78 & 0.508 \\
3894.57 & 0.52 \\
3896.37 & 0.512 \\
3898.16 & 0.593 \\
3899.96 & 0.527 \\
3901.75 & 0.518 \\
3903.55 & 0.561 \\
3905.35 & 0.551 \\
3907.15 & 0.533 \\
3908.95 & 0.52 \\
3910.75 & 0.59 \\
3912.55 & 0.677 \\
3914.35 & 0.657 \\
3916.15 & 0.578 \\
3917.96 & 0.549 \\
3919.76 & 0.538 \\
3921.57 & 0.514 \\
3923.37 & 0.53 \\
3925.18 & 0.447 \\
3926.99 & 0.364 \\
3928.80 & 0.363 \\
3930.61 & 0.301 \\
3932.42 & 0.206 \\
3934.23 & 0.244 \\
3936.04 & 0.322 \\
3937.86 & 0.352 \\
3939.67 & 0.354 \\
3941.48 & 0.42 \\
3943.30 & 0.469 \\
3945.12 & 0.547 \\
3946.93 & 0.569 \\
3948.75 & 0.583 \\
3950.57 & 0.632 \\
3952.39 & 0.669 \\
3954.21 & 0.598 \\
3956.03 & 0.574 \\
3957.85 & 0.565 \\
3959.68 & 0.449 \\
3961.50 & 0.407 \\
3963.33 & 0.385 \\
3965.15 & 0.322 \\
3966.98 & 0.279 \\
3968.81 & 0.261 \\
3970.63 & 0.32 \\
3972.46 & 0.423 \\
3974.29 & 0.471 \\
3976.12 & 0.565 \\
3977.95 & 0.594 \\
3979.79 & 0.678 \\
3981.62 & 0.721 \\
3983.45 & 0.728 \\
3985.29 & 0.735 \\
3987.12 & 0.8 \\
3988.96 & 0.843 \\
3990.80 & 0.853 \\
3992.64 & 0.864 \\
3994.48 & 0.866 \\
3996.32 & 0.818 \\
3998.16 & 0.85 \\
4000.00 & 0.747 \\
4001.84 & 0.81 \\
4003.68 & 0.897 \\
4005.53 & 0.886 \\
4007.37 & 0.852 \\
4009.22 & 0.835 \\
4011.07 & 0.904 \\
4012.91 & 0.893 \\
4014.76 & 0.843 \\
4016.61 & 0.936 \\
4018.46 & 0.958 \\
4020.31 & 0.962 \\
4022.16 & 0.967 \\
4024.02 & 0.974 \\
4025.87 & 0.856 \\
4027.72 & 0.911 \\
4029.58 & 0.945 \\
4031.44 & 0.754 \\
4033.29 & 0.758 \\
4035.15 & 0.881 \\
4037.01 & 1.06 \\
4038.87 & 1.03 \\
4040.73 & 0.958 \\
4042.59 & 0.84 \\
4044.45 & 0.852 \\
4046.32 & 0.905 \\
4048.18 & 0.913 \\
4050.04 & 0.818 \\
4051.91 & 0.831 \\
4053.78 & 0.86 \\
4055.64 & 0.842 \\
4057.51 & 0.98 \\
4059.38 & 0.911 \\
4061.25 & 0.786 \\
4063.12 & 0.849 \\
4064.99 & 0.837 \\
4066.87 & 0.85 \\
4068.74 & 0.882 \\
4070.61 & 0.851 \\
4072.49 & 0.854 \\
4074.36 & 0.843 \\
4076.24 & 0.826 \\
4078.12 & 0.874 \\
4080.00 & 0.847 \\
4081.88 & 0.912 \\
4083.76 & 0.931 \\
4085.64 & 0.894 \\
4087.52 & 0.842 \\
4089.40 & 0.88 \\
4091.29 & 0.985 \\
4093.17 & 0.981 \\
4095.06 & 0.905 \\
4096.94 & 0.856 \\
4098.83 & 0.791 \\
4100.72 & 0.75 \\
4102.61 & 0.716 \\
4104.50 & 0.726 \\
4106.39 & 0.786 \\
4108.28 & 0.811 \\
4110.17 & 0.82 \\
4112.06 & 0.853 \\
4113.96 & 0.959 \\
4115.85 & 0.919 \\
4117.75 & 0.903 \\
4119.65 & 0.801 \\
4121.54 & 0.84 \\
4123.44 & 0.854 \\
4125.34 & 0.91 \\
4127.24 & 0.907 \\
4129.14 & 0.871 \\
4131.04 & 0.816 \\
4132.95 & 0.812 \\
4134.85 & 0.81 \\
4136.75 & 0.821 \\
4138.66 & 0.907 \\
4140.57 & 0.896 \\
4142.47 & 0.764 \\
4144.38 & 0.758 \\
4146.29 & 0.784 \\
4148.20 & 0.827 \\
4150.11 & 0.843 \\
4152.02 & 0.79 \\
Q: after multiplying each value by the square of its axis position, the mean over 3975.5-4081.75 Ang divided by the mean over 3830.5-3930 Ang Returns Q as 2.0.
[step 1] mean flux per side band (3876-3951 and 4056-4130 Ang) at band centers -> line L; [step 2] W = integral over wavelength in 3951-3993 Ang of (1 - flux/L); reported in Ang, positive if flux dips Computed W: 2.9 Ang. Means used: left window 0.482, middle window 0.567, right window 0.861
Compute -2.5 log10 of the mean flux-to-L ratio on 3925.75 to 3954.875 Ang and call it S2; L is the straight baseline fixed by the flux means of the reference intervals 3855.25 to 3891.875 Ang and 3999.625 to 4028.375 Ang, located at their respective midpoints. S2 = 0.46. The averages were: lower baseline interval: 0.451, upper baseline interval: 0.892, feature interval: 0.436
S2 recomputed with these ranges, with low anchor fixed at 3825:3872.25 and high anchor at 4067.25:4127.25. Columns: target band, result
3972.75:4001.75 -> -0.12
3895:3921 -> -0.11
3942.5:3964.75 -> 0.11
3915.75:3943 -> 0.33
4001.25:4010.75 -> -0.24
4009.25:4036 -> -0.23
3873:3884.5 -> 0.05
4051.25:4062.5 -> -0.11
